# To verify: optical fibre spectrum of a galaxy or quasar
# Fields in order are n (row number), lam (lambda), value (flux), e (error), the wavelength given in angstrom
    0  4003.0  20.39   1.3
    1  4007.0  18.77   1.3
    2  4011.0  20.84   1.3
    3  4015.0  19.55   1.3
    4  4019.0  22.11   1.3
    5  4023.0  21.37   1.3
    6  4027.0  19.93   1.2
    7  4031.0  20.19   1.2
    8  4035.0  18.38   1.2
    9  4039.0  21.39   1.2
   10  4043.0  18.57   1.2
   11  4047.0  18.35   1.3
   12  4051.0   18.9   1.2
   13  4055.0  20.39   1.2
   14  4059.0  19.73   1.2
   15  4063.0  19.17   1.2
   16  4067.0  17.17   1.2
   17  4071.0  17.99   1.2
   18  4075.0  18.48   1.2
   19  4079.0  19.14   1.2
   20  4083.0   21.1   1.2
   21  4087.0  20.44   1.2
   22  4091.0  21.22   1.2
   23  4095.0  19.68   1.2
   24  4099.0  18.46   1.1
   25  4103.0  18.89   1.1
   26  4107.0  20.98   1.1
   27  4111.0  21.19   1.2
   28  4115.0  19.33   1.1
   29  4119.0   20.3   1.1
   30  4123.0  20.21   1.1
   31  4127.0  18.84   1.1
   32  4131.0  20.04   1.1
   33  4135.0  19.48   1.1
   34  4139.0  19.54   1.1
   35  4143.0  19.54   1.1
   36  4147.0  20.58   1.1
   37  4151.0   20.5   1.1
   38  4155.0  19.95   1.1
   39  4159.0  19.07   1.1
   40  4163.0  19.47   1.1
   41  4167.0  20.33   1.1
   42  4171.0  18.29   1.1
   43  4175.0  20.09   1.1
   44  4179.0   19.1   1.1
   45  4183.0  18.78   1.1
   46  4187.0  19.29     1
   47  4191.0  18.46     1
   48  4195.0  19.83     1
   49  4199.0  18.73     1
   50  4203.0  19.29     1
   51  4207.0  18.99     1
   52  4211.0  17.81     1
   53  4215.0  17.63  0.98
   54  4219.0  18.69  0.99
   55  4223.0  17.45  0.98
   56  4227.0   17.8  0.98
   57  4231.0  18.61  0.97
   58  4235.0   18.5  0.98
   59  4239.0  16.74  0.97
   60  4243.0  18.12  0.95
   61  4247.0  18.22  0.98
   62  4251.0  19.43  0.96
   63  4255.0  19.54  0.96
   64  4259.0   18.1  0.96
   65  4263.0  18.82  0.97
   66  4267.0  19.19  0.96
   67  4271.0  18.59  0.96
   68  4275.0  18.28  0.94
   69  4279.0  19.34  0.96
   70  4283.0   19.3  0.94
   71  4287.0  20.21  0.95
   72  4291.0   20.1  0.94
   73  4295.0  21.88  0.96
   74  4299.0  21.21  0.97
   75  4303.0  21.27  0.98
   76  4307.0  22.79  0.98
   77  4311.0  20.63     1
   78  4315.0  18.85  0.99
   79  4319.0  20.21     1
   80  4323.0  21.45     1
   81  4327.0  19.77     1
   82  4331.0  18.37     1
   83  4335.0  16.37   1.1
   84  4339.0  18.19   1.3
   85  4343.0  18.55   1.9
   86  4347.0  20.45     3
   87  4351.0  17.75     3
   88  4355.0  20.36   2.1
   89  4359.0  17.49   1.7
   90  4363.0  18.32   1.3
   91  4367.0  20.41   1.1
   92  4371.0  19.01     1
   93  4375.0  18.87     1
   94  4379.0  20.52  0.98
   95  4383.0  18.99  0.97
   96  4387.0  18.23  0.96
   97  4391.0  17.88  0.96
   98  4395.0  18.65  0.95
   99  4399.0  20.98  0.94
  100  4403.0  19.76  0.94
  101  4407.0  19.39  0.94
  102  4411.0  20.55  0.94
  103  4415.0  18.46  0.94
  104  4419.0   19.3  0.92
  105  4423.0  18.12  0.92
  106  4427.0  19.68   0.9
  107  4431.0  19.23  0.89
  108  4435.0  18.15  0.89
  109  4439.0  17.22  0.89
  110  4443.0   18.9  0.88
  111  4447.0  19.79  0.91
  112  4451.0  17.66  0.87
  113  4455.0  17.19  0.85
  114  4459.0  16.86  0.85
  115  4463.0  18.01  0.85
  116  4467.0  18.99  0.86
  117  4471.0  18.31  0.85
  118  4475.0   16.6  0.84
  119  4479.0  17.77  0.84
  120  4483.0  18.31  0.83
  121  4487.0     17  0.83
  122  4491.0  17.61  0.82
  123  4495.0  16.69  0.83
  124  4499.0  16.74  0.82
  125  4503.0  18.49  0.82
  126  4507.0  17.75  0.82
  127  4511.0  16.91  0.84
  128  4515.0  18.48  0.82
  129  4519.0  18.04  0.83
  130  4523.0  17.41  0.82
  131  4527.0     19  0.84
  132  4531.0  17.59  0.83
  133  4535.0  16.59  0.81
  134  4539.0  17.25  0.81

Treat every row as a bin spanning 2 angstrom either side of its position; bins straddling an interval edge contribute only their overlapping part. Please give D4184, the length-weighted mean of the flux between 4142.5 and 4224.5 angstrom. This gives 19.1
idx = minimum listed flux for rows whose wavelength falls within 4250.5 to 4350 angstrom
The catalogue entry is 16.37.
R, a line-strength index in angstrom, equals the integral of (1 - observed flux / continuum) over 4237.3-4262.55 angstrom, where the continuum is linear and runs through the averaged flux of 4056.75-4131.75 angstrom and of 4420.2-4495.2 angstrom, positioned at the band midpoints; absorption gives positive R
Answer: 0.70 angstrom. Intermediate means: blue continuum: 19.6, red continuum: 18.1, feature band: 18.4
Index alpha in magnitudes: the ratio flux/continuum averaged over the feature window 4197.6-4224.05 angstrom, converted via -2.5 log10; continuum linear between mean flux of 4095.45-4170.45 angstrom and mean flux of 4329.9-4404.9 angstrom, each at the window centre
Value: 0.06 mag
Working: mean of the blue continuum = 19.8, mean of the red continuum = 18.9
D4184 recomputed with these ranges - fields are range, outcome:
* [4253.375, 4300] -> 19.5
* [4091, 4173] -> 19.8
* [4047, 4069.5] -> 19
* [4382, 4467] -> 18.7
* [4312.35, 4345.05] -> 19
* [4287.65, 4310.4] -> 21.3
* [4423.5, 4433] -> 19.2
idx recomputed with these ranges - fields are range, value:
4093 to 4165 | 18.46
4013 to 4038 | 18.38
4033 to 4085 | 17.17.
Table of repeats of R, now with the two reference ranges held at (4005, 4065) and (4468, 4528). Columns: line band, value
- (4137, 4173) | -0.8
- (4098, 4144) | -0.8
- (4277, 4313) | -4.1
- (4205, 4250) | 2.0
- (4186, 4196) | 0.0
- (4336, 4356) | -0.5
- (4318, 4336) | -0.8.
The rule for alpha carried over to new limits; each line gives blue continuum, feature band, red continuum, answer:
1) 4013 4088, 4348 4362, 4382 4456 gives 0.02 mag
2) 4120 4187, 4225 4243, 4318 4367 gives 0.08 mag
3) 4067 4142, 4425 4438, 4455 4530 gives -0.05 mag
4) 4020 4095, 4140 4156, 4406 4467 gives -0.04 mag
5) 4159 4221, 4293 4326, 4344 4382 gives -0.10 mag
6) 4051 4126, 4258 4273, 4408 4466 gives 0.02 mag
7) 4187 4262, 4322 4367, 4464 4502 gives -0.05 mag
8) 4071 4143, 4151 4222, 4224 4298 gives 0.02 mag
